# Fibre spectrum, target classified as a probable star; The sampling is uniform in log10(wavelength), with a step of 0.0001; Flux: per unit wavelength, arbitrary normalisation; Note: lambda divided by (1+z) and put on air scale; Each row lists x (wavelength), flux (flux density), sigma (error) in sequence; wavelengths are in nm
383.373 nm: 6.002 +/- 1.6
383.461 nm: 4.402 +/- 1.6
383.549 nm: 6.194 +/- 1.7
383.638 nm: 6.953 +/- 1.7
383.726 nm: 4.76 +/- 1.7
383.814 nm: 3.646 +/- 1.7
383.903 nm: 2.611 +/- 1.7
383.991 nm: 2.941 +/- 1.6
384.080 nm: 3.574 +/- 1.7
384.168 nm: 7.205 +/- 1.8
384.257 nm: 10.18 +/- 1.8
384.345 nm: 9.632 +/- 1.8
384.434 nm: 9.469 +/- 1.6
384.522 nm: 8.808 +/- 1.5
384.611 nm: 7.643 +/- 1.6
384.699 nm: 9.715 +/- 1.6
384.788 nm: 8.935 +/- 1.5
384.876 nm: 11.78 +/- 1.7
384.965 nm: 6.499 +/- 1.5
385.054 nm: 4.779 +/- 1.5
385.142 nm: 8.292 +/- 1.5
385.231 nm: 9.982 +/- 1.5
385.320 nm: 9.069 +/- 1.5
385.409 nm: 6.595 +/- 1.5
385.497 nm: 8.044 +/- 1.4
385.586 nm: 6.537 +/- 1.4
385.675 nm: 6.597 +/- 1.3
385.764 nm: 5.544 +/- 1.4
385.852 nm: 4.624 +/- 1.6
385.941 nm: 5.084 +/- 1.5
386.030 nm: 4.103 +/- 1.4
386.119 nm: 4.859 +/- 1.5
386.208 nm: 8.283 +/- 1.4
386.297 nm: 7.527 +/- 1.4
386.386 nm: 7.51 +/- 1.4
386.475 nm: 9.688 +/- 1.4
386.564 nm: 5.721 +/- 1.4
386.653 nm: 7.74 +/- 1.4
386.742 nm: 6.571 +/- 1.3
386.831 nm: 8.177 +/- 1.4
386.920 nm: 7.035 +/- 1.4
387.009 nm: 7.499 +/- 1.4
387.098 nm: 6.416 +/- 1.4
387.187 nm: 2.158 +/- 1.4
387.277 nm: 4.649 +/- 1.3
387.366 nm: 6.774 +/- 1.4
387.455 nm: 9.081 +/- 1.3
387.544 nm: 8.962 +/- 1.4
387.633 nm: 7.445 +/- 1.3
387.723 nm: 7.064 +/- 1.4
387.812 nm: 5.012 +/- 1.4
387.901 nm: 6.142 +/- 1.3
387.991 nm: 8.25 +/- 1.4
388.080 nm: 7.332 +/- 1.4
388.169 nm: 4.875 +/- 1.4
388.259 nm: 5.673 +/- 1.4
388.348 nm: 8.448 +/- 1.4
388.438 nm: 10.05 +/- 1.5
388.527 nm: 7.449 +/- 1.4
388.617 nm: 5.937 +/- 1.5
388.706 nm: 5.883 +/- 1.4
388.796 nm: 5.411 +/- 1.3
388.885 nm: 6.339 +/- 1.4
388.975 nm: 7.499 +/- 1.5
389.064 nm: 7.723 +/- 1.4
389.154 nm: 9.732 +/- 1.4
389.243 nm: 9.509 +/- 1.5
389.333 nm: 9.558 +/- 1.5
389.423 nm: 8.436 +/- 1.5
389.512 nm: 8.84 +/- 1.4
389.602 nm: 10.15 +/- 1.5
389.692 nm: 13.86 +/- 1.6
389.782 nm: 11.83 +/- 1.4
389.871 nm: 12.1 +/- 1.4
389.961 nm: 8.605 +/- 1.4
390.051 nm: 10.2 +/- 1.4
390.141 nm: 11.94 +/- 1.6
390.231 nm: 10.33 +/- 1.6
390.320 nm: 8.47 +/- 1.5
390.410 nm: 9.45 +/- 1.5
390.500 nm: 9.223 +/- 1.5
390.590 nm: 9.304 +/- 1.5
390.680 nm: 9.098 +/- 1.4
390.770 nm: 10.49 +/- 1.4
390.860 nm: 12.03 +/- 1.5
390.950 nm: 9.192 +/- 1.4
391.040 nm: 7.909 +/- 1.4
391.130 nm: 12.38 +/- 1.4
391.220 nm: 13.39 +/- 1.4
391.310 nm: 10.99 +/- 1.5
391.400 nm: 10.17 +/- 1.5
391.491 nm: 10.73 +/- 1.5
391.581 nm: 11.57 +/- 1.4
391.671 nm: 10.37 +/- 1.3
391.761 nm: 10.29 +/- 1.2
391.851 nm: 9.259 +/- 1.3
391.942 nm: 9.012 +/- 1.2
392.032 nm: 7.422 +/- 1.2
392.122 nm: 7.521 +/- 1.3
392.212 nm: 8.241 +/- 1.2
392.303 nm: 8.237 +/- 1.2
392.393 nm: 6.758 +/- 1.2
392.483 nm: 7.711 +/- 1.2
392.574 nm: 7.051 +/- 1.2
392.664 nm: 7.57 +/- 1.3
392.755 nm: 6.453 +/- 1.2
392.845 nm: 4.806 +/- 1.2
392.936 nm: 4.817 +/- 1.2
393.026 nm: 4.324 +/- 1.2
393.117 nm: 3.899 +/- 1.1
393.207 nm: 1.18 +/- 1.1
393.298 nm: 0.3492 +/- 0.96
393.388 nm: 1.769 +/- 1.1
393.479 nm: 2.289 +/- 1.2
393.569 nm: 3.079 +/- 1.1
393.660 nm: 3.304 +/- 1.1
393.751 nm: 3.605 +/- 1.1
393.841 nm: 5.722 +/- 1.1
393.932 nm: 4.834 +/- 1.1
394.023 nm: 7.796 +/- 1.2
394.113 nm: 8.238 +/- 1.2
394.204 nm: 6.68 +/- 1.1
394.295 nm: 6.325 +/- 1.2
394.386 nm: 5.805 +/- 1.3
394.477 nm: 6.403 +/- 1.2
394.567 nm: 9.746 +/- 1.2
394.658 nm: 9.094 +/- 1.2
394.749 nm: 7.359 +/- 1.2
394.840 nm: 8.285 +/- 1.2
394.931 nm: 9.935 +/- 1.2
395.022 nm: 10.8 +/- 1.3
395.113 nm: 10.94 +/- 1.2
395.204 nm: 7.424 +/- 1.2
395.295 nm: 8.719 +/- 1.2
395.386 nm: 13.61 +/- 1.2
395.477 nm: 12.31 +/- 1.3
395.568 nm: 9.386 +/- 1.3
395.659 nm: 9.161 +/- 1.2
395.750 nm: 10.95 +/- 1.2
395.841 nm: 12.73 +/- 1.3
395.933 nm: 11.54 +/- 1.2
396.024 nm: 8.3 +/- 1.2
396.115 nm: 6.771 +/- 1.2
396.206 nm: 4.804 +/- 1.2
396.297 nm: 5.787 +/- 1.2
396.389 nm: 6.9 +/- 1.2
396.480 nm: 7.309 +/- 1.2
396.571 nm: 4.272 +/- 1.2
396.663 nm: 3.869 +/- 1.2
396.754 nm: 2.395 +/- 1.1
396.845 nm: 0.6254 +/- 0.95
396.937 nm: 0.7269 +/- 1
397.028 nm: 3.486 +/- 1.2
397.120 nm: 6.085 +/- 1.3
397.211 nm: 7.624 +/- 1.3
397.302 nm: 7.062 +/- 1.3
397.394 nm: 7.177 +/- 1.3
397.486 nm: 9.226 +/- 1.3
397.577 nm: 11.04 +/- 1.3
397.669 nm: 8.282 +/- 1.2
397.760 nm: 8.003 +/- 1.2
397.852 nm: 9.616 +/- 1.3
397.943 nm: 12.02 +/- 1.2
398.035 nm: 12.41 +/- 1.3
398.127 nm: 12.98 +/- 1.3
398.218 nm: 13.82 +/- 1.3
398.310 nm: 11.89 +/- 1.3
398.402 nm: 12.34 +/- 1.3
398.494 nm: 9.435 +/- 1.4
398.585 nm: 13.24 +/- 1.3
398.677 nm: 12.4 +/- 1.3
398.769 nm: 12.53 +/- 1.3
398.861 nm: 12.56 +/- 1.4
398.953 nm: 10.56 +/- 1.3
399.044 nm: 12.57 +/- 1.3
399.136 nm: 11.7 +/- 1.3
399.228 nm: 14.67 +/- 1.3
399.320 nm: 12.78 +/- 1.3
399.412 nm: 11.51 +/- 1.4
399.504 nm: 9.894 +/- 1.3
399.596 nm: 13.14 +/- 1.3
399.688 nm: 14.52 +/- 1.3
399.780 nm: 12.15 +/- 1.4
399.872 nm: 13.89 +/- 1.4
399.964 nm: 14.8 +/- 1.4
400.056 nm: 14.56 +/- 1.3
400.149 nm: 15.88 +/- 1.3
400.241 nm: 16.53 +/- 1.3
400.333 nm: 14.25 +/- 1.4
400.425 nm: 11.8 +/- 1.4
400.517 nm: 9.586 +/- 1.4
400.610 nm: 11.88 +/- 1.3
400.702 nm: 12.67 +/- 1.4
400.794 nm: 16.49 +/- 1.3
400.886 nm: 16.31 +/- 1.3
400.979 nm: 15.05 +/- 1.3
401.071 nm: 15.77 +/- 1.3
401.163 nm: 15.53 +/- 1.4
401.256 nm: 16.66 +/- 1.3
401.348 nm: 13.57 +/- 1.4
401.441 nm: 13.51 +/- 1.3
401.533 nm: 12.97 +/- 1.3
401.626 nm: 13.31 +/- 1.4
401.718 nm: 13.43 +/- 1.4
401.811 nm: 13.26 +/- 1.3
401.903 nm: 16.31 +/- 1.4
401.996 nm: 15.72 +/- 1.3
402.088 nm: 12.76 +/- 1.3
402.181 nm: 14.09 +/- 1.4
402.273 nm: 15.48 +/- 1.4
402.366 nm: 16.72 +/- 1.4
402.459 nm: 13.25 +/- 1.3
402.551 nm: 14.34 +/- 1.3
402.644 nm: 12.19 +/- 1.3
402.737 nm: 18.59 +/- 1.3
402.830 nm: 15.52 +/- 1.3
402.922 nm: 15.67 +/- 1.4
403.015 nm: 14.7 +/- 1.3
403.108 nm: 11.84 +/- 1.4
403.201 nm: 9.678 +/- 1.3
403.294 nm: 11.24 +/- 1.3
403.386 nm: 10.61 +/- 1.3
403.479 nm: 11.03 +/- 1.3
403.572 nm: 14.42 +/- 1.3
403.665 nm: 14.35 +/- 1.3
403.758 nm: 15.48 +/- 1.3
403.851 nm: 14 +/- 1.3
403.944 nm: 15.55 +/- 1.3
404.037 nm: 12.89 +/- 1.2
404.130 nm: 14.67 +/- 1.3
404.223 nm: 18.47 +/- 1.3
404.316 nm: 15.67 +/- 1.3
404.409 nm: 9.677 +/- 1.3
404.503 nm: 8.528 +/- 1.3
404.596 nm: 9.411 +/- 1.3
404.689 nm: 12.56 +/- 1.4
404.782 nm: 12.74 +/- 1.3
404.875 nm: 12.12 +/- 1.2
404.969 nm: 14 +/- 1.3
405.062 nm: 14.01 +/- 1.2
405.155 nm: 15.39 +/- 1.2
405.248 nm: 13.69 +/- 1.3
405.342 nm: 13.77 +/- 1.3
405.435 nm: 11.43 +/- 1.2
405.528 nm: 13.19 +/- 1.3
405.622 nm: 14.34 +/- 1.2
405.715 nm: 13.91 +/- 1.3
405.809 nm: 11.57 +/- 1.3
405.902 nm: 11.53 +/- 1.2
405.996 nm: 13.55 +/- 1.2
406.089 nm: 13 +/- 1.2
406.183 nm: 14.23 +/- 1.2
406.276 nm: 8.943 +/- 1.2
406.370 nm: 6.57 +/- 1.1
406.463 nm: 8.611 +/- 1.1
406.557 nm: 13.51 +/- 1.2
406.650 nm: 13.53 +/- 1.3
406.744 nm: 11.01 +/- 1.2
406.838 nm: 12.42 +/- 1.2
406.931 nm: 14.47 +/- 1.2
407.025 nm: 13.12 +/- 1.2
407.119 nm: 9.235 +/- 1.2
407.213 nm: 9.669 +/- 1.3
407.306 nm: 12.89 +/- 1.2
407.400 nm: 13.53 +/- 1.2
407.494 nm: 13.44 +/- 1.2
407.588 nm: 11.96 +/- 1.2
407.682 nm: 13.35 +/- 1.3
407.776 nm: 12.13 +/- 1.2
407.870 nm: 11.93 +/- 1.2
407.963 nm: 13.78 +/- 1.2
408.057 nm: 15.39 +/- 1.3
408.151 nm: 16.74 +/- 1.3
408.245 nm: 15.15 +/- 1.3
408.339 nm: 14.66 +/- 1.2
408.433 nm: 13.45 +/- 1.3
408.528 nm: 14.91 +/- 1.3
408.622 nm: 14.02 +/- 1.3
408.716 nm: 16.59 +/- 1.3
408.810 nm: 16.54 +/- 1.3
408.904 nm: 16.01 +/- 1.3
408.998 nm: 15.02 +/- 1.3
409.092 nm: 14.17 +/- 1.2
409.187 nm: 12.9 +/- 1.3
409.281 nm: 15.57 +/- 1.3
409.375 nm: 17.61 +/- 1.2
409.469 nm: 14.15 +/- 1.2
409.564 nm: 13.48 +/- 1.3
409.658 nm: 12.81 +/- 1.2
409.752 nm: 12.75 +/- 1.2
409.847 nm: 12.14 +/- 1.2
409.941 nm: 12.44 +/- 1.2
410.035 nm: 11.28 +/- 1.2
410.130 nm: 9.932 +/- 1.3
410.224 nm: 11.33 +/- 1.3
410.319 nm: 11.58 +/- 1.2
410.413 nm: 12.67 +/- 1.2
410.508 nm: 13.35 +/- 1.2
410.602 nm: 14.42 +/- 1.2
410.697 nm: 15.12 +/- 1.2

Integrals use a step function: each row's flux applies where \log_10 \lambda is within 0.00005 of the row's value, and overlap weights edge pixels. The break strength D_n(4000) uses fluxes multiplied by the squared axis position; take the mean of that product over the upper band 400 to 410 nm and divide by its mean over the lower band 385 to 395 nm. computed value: 1.93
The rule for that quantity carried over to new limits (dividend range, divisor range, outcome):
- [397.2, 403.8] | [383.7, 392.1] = 1.71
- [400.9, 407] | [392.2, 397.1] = 2.14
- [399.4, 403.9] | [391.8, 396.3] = 2.01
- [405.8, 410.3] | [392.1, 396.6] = 1.99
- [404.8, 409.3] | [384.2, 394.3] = 1.89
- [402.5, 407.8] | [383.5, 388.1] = 2.05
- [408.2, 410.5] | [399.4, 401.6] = 1.04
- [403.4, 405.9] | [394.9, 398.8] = 1.56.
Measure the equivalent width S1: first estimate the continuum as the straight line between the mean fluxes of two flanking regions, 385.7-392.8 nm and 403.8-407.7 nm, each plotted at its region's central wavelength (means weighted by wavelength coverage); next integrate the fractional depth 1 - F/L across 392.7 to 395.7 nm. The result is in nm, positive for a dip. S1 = 0.94 nm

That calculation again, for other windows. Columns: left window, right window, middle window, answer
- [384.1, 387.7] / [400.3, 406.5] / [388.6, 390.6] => -0.12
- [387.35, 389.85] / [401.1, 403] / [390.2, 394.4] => 0.96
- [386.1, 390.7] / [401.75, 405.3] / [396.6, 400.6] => 0.46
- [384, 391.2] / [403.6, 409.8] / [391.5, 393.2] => 0.34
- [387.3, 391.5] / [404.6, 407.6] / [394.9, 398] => 0.73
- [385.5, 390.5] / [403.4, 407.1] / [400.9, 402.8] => -0.46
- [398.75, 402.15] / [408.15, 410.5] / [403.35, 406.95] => 0.26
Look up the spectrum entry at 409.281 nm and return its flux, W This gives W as 15.57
